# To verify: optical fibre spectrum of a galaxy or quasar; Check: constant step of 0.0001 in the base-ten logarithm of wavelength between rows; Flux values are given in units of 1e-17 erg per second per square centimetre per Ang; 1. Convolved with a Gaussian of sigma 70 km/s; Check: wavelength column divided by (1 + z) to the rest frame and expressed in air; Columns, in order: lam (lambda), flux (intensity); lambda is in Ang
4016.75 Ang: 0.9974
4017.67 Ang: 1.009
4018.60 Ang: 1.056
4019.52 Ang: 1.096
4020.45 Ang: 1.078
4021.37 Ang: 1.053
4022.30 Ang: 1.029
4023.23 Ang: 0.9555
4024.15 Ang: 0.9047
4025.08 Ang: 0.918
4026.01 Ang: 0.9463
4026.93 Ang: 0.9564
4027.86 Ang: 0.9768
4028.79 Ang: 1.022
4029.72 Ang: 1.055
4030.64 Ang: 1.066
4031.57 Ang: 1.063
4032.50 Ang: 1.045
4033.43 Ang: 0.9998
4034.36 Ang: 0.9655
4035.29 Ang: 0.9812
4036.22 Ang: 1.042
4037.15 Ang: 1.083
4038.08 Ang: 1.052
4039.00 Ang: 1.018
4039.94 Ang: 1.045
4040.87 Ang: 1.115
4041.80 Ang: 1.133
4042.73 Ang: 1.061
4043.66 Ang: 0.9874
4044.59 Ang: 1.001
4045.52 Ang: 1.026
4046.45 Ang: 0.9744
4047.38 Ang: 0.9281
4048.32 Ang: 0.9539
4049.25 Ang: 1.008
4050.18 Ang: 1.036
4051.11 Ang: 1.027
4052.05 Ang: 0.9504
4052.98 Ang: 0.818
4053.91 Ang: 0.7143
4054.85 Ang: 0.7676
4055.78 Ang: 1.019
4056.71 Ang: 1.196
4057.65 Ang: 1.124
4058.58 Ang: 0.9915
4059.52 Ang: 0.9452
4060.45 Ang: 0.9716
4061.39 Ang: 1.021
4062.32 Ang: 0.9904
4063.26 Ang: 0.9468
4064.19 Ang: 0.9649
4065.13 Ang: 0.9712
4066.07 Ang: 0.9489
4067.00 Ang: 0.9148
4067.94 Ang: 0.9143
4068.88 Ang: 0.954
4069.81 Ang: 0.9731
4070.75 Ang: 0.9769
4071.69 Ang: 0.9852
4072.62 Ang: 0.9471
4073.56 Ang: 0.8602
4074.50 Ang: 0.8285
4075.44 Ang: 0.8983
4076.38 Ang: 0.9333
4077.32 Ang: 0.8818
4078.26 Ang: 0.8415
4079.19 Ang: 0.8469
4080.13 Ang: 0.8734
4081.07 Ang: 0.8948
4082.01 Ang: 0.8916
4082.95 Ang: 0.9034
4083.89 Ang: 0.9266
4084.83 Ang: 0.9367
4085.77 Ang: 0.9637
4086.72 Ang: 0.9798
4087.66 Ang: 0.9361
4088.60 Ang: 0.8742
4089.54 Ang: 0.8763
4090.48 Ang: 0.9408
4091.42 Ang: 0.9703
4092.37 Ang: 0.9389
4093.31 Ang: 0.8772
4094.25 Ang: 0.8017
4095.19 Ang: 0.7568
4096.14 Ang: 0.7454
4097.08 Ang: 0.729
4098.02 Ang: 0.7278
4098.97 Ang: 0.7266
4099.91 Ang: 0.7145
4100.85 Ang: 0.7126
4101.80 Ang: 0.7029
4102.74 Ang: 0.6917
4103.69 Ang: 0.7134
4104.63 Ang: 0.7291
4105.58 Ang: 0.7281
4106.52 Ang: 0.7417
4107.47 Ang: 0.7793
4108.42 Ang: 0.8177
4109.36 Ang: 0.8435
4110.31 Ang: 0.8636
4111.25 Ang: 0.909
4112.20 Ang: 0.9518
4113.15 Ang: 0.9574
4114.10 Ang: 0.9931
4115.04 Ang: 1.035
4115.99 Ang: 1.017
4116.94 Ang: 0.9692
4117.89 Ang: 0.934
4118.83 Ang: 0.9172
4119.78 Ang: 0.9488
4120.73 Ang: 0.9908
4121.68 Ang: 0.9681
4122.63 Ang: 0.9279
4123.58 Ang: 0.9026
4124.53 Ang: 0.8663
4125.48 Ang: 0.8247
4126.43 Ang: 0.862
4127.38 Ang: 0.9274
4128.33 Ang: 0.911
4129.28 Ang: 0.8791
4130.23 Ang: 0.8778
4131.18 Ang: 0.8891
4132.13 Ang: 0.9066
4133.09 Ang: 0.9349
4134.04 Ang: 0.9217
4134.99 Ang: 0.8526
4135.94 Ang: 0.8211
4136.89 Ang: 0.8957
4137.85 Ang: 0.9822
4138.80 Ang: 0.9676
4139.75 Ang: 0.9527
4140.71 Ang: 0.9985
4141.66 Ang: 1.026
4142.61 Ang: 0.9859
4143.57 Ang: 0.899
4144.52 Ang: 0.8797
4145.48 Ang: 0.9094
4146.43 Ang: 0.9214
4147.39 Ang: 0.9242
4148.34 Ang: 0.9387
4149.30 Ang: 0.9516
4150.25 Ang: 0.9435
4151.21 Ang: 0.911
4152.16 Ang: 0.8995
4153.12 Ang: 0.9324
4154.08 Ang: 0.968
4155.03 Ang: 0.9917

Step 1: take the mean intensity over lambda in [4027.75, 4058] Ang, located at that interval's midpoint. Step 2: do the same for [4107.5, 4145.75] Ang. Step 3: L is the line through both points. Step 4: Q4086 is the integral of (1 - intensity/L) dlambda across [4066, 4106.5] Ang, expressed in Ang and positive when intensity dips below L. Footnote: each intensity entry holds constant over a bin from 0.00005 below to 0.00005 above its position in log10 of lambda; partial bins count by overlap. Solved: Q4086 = 4.5 Ang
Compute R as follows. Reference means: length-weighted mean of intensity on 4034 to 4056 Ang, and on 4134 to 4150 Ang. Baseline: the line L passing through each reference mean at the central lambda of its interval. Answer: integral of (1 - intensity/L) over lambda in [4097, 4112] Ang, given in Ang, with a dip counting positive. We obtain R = 3.0 Ang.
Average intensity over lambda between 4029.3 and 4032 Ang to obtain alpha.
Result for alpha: 1.06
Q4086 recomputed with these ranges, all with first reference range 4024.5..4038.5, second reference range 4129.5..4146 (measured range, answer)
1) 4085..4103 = 2.47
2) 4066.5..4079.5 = 0.85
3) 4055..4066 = -0.19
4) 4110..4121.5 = -0.22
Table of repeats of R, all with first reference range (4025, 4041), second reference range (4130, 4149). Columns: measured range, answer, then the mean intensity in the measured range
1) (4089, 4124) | 3.7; 0.853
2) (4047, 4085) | 2.0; 0.938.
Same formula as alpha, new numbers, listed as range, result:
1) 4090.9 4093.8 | 0.928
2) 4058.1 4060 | 0.972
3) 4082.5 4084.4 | 0.916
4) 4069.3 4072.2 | 0.981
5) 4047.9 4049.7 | 0.983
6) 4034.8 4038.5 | 1.04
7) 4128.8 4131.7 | 0.884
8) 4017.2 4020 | 1.05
